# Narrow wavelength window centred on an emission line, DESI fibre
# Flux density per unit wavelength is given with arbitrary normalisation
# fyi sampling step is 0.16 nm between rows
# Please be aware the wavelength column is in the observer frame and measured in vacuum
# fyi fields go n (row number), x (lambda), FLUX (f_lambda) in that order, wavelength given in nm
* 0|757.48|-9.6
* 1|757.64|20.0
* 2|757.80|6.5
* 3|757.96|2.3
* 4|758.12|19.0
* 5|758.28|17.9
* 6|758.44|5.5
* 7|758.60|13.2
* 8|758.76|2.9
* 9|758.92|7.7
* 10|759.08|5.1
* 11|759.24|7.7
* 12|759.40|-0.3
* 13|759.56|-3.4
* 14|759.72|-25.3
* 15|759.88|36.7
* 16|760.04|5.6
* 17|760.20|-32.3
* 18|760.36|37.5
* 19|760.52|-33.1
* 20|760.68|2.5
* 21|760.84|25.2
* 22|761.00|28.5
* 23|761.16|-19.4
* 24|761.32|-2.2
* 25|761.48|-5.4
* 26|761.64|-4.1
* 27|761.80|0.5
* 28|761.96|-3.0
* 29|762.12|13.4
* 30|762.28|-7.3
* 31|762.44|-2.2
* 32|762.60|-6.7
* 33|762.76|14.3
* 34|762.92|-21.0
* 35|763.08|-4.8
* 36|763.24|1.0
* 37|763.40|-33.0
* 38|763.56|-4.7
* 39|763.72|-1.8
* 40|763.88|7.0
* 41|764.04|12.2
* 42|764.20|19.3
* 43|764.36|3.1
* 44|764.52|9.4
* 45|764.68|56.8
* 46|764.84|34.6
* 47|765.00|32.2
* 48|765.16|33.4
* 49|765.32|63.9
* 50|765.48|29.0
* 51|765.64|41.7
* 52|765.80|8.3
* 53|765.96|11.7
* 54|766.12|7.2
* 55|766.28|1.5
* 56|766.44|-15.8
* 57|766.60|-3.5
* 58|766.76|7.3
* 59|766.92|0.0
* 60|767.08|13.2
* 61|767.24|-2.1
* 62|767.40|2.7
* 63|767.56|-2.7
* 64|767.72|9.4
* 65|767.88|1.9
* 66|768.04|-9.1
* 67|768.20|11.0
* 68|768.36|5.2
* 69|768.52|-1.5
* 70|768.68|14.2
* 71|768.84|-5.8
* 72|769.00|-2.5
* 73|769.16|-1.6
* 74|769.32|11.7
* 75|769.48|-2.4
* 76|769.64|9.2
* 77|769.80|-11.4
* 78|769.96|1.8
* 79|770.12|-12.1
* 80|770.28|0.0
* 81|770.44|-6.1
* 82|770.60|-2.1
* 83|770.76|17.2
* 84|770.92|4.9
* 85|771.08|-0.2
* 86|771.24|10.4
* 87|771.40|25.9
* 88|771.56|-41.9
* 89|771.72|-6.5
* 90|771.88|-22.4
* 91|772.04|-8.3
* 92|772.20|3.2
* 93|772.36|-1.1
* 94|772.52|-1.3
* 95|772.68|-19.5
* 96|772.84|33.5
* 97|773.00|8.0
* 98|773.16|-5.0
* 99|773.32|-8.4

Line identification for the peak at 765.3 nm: [O II] 3727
